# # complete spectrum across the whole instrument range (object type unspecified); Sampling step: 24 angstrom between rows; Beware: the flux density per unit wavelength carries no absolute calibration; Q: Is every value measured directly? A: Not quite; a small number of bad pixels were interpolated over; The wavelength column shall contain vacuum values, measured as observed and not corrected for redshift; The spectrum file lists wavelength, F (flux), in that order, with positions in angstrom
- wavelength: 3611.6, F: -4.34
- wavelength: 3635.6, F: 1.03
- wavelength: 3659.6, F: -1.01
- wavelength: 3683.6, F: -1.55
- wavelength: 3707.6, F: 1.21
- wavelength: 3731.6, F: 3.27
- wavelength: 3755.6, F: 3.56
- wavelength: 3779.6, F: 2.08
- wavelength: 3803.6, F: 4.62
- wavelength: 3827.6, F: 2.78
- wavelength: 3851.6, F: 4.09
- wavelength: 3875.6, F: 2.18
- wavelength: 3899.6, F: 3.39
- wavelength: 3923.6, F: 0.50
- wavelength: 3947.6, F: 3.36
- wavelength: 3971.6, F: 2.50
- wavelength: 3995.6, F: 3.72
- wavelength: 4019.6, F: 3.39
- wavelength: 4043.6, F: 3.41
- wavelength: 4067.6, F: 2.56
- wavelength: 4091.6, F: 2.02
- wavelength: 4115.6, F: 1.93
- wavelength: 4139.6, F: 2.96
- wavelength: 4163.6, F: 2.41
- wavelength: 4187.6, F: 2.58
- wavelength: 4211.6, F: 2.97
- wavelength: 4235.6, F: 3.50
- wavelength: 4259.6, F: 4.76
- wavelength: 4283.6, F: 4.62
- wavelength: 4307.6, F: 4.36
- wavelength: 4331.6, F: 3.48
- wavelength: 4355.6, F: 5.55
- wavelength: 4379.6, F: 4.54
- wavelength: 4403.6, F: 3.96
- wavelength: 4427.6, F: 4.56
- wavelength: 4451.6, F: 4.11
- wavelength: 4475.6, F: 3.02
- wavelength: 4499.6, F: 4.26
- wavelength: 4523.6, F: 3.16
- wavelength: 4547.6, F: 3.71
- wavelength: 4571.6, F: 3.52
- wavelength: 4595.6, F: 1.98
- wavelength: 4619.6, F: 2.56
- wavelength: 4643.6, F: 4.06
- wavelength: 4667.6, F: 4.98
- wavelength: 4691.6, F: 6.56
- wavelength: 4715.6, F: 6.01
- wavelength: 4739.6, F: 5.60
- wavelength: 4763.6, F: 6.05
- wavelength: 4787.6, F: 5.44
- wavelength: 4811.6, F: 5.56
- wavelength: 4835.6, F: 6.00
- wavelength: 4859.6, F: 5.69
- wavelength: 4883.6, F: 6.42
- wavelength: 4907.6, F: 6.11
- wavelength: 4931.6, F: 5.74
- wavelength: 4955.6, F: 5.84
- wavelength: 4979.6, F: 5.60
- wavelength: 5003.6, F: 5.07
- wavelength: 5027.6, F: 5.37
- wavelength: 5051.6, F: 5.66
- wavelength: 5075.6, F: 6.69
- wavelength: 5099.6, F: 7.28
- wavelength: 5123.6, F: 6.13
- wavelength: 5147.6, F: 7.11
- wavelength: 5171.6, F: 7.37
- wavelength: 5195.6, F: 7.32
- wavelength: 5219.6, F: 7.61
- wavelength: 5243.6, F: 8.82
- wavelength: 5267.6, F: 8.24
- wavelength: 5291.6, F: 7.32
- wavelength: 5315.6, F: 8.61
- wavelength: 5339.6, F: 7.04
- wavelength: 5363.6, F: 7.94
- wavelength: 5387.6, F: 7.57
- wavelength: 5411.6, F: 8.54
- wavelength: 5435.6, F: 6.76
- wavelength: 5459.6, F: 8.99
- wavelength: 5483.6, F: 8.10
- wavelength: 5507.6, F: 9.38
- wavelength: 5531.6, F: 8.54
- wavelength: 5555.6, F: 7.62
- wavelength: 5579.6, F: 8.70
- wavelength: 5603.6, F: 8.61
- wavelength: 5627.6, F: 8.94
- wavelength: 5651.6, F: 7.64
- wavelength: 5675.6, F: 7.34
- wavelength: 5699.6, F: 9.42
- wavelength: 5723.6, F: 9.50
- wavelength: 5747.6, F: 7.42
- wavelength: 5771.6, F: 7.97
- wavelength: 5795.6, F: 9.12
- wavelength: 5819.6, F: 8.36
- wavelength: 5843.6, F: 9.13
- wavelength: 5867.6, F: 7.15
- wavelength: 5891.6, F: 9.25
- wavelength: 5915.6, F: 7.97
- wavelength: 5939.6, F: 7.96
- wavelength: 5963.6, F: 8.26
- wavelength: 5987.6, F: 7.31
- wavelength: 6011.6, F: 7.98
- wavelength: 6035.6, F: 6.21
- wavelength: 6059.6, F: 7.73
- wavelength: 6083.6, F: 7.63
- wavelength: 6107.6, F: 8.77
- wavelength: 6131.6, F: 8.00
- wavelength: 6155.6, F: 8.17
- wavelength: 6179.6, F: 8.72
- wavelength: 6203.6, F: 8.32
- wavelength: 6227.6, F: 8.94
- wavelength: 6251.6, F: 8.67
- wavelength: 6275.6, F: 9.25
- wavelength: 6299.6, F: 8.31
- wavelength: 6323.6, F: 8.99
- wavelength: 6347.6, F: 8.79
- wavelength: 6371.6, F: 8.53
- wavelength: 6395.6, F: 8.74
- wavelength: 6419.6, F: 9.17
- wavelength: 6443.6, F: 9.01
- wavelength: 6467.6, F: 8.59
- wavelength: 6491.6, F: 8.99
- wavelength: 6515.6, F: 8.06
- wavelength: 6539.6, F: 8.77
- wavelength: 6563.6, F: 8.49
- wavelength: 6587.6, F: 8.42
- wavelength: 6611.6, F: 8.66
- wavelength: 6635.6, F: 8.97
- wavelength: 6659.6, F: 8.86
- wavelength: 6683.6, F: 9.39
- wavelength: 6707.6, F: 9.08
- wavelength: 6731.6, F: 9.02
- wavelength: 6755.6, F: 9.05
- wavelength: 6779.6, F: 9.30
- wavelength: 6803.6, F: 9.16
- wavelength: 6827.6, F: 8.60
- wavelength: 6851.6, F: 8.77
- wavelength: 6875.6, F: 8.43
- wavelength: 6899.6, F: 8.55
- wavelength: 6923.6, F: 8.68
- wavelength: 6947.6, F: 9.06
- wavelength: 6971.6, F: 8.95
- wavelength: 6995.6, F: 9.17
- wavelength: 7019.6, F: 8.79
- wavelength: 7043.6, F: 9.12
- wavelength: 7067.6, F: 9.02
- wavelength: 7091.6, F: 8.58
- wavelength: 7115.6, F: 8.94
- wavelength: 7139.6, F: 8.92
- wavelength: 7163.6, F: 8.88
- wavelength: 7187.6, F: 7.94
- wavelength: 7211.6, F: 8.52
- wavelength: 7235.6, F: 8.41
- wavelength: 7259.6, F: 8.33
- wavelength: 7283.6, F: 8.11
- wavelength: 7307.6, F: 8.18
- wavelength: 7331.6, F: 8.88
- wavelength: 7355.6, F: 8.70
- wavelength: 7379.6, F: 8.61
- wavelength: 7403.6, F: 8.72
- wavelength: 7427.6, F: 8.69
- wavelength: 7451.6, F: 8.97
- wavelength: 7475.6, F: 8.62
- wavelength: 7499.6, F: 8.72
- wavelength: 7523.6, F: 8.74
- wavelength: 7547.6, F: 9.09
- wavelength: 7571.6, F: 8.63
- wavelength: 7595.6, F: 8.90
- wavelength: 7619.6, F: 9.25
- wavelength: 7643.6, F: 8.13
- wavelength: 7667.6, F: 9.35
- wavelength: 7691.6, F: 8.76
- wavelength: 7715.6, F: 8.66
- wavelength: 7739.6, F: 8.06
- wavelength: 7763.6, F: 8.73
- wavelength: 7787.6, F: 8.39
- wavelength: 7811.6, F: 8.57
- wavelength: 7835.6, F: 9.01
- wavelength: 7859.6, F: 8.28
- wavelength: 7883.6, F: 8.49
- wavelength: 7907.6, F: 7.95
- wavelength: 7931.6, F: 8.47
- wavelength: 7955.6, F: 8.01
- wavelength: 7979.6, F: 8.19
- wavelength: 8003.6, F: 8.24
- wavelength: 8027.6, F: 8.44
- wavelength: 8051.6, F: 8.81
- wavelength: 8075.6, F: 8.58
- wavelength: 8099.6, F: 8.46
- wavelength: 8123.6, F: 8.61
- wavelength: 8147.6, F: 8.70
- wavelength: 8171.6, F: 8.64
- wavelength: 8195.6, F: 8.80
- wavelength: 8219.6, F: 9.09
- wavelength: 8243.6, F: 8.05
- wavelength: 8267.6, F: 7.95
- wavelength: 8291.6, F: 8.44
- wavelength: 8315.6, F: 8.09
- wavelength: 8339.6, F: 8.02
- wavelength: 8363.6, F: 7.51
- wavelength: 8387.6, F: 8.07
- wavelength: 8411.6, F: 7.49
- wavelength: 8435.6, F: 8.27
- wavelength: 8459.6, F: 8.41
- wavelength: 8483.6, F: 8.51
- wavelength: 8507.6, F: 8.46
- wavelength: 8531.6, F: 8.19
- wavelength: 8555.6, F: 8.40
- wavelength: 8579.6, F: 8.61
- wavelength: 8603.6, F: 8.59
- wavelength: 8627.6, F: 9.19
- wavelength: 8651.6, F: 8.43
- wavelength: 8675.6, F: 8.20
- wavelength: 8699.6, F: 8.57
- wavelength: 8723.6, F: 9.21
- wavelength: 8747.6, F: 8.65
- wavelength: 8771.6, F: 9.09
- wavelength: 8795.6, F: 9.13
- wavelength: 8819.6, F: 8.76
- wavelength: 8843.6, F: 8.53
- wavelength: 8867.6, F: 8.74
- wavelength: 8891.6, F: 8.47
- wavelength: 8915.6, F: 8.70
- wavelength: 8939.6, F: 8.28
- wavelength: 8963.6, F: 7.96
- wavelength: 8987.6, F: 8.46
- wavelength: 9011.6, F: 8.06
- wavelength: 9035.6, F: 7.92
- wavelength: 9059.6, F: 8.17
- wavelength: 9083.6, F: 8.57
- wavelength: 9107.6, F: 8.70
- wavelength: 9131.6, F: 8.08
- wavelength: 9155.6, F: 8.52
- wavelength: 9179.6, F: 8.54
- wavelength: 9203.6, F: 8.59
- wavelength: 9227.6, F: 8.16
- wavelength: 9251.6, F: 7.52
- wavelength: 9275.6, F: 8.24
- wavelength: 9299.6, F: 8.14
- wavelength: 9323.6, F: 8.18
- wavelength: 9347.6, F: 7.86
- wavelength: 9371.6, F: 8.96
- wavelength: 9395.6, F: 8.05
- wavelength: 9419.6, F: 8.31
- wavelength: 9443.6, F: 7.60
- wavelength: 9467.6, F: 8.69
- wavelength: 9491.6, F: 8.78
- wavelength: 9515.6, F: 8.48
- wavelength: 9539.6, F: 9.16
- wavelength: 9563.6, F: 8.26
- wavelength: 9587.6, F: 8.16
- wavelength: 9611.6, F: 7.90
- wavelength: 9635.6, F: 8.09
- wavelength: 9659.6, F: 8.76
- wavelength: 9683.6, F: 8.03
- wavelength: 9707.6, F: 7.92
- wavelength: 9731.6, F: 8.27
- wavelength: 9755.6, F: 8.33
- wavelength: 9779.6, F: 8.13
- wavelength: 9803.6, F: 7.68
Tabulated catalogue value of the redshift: 0.166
